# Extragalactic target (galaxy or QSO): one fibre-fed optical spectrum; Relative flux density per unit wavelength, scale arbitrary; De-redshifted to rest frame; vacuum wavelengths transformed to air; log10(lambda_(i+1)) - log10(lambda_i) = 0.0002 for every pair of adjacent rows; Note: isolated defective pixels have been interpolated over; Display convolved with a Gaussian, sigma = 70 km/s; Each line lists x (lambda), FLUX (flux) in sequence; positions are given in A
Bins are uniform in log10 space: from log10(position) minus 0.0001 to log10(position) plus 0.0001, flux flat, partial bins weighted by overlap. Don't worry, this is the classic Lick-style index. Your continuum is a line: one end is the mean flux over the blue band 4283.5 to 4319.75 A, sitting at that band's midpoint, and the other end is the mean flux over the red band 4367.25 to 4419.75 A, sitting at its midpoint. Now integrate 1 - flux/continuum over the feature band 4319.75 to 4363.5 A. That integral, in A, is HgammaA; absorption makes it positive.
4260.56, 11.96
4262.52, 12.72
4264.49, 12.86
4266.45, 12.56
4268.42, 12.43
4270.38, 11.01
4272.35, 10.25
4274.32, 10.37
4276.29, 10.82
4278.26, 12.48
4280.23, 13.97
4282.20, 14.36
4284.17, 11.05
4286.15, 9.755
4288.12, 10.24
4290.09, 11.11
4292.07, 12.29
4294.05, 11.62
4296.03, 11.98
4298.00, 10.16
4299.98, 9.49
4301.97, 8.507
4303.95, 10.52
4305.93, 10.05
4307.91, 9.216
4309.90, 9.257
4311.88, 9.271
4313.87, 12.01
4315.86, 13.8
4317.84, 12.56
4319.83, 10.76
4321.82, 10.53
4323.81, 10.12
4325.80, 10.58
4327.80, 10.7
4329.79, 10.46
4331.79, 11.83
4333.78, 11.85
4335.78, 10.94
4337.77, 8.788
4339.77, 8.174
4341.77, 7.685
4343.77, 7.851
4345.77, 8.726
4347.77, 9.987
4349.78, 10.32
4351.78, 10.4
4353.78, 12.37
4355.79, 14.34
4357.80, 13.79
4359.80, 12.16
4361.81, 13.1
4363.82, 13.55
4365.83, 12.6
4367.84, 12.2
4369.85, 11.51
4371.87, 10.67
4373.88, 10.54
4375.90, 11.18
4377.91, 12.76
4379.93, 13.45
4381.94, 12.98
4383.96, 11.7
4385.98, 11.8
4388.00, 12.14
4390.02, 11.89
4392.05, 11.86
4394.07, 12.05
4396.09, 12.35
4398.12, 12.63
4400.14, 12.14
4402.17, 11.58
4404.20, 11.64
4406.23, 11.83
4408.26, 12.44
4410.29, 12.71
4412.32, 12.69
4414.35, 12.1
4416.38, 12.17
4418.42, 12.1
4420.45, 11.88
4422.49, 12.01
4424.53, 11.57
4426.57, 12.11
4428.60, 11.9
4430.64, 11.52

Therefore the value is 2.14 A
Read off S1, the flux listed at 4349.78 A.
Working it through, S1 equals 10.32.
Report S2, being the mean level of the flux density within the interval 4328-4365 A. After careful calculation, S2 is 10.9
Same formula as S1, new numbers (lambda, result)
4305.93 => 10.05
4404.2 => 11.64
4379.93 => 13.45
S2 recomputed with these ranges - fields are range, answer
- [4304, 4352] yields 10.2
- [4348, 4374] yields 12.1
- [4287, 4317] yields 10.6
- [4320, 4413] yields 11.5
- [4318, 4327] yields 10.7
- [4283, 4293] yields 10.9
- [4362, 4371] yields 12.5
